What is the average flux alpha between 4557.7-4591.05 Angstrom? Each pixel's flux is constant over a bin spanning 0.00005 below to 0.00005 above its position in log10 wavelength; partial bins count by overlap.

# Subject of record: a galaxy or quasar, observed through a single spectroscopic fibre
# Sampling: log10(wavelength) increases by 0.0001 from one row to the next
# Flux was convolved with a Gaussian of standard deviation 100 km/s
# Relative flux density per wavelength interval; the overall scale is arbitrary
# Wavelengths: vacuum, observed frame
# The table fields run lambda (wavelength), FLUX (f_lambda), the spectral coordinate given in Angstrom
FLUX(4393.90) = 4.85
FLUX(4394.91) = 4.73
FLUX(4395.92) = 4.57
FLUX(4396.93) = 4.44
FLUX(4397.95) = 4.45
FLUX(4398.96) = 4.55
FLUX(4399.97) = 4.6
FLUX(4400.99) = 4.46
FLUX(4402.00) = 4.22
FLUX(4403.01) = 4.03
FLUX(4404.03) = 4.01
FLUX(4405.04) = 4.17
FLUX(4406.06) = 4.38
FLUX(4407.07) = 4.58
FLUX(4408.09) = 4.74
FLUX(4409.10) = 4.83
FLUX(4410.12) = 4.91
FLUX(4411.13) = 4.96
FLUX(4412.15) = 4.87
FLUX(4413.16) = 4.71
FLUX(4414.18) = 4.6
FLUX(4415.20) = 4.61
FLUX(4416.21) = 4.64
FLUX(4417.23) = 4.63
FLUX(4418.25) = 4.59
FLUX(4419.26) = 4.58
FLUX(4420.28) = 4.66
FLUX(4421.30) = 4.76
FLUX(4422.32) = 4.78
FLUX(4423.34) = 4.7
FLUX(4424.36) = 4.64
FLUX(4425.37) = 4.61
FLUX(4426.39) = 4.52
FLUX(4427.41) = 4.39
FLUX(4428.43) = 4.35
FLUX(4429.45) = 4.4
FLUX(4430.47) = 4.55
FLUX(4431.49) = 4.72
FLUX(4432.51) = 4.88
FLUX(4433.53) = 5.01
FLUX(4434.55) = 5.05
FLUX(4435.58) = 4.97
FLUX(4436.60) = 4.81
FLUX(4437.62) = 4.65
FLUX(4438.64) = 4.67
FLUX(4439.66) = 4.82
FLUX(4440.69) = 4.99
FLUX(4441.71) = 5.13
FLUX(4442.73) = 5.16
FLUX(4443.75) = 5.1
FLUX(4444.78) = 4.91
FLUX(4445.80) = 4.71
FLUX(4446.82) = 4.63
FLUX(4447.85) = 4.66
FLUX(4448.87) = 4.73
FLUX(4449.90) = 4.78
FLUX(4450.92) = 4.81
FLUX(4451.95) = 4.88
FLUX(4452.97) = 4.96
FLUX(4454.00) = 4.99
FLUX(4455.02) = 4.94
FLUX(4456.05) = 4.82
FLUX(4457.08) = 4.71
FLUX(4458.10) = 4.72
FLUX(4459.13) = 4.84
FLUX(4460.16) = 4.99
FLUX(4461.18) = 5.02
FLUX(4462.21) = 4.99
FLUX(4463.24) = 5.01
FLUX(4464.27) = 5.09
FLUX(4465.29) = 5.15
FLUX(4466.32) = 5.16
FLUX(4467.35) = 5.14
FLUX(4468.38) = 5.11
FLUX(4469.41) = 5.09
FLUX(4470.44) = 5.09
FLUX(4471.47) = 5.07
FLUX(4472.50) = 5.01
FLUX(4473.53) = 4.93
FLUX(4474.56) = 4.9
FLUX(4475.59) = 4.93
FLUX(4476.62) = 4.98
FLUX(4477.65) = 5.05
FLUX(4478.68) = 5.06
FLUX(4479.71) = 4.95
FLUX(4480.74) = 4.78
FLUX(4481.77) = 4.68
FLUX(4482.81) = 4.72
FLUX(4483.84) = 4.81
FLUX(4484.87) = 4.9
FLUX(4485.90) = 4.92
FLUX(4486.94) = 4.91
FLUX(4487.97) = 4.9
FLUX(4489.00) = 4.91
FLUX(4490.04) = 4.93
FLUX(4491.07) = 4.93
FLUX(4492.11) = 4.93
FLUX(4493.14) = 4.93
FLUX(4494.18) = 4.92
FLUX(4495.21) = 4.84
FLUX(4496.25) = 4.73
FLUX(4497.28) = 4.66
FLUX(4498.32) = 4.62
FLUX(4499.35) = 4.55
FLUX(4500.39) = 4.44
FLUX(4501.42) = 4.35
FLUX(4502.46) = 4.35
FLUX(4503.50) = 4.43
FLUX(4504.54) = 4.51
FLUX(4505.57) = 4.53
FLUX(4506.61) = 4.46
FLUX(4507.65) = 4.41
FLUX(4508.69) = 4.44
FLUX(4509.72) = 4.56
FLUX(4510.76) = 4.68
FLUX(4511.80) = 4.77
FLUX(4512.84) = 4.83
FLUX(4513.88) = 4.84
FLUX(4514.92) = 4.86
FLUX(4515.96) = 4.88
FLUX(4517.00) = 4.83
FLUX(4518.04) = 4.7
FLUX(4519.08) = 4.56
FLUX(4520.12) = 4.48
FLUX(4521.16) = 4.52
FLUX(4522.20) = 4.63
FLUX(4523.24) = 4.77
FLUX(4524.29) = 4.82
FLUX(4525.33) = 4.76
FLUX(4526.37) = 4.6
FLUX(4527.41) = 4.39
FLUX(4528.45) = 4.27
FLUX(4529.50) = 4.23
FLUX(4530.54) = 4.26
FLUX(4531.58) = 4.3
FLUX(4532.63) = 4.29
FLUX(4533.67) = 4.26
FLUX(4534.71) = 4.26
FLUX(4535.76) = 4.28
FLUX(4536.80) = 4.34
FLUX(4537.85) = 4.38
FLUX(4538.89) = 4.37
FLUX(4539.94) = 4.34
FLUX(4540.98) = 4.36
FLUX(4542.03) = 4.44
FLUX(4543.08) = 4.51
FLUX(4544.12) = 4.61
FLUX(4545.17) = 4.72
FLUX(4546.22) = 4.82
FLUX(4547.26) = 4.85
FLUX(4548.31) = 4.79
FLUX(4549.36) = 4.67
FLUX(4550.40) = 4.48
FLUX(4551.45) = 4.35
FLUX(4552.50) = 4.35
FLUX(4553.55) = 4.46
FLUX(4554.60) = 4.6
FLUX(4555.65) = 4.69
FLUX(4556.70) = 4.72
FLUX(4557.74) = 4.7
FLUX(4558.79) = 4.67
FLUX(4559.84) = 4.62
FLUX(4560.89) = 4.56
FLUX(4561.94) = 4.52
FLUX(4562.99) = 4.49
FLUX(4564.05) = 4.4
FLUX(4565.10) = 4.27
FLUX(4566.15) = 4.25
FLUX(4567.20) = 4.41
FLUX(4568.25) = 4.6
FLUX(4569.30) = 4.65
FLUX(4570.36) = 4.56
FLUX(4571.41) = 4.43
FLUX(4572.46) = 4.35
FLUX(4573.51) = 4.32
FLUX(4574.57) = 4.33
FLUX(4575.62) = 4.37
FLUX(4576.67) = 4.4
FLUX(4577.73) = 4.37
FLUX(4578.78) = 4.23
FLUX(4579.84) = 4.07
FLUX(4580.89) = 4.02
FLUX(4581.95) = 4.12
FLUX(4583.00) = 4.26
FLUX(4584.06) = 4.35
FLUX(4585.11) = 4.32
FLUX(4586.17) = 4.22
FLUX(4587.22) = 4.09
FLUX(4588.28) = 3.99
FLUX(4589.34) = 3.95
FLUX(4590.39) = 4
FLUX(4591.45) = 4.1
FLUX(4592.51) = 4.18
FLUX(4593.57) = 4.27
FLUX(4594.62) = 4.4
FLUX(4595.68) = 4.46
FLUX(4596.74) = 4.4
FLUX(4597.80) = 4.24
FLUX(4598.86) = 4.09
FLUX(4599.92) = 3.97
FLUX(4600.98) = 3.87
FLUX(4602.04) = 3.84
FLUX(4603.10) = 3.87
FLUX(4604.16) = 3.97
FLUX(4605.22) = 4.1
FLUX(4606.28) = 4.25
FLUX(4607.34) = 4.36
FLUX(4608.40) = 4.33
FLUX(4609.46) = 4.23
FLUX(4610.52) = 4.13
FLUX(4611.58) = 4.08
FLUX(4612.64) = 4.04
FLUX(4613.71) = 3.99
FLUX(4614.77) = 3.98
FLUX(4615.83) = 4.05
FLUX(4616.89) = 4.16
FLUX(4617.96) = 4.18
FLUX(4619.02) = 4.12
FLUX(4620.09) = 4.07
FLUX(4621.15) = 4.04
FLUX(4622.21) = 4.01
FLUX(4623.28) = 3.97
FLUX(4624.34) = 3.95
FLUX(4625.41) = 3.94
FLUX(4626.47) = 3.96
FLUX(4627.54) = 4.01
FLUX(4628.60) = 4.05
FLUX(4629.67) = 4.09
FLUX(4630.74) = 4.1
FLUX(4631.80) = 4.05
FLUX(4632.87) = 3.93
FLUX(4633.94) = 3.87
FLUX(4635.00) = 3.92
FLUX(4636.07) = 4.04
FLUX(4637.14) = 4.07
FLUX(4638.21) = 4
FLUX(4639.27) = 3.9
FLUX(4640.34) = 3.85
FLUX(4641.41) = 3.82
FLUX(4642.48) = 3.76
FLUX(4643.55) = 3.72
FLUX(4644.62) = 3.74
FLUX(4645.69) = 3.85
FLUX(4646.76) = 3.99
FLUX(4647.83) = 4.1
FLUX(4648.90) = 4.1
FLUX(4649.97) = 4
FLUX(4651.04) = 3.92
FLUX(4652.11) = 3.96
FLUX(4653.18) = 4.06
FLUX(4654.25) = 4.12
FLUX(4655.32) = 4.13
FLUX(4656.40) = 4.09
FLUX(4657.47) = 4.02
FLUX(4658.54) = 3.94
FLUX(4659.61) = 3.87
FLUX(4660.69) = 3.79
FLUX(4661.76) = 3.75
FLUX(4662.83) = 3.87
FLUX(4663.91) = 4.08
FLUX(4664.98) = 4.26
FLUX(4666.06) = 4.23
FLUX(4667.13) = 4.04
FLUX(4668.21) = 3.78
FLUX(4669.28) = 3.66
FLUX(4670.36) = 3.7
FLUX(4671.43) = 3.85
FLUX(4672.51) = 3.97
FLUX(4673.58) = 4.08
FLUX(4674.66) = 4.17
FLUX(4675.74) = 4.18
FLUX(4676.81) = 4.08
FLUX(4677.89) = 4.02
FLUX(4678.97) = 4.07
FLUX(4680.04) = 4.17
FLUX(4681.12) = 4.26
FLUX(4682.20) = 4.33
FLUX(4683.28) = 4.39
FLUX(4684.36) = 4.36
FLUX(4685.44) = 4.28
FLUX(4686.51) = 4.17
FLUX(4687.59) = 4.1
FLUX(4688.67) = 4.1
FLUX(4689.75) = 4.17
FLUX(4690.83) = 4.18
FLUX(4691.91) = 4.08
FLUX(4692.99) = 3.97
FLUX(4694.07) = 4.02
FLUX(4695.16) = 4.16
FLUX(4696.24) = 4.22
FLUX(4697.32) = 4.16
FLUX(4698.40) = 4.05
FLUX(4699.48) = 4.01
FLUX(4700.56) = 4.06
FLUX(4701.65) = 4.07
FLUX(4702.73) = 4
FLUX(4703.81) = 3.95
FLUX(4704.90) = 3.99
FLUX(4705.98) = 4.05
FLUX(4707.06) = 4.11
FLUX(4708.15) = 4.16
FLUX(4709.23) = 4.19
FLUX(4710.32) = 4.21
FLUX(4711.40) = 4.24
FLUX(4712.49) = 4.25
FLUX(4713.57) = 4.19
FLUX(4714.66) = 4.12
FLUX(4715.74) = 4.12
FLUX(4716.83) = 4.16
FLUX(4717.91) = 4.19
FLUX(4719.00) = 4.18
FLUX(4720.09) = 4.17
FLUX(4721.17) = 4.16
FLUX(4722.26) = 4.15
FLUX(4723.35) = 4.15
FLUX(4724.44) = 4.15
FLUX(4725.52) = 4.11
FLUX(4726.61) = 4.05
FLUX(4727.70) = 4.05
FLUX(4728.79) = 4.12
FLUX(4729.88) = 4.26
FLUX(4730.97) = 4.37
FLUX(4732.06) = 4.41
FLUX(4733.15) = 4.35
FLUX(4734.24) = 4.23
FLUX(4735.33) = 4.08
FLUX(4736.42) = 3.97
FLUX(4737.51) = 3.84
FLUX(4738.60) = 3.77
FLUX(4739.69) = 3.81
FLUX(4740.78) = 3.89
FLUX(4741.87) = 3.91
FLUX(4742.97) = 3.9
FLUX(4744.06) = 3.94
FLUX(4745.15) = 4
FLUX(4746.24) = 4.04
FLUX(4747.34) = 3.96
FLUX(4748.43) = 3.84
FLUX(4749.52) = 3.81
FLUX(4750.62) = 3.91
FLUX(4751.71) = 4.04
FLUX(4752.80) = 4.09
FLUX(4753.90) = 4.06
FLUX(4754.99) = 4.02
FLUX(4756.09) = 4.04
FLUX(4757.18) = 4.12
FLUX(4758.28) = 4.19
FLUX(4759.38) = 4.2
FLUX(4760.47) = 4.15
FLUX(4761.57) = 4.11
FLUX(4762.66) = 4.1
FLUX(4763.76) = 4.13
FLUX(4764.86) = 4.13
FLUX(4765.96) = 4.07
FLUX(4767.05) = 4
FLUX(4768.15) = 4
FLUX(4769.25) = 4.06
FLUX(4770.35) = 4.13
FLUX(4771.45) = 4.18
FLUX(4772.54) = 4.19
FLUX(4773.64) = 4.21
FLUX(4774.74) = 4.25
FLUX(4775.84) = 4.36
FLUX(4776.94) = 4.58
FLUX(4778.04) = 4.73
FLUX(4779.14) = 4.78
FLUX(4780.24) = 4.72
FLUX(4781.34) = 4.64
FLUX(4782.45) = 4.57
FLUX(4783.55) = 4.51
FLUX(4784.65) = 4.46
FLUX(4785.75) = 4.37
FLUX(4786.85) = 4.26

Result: 4.33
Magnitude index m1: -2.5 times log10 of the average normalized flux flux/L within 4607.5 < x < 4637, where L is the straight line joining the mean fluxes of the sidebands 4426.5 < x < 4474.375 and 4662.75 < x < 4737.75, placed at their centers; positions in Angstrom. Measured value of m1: 0.08 mag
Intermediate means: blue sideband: 4.88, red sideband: 4.12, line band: 4.05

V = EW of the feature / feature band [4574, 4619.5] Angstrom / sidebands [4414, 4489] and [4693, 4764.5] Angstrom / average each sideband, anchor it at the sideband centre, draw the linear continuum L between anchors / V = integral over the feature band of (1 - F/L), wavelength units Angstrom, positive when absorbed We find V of 3.0 Angstrom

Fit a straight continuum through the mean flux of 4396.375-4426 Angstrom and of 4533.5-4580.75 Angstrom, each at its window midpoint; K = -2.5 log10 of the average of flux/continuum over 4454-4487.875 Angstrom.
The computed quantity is -0.096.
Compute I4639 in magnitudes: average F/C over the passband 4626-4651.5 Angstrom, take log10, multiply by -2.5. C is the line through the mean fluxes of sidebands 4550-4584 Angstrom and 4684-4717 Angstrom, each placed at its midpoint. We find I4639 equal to 0.08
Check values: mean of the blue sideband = 4.42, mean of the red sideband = 4.12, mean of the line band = 3.95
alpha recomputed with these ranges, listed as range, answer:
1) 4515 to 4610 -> 4.39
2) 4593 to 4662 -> 4.03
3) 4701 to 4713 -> 4.11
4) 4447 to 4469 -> 4.92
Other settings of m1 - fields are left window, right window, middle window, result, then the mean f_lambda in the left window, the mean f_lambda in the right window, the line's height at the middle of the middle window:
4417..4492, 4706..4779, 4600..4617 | 0.098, 4.86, 4.12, 4.46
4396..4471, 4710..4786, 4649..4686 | 0.069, 4.75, 4.16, 4.31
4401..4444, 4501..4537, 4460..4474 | -0.103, 4.67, 4.53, 4.61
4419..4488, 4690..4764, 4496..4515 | 0.032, 4.86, 4.08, 4.71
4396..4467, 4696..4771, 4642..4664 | 0.083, 4.73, 4.08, 4.26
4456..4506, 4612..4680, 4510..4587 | 0.003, 4.86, 3.99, 4.5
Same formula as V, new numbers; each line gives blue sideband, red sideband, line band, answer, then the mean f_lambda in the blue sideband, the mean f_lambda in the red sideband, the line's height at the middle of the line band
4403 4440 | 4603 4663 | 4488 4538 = -2.5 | 4.65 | 4.01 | 4.37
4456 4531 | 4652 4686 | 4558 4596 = 0.9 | 4.77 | 4.05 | 4.43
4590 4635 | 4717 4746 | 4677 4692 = -0.4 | 4.09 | 4.09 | 4.09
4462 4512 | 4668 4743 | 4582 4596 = 0.9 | 4.82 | 4.1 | 4.48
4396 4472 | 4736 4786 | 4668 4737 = 2.1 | 4.75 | 4.15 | 4.26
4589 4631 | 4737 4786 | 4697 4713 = 0.1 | 4.1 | 4.15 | 4.13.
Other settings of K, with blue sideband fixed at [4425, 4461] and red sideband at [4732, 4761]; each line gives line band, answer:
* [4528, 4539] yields 0.07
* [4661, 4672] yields 0.08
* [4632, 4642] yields 0.10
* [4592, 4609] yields 0.06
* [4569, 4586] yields 0.03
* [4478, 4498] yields -0.04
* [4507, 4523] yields -0.01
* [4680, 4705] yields 0.01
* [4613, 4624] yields 0.08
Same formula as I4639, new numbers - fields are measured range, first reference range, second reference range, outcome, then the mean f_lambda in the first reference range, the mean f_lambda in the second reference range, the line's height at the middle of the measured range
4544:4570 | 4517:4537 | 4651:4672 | -0.05 mag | 4.47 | 3.96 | 4.36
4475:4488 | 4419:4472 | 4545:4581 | -0.04 mag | 4.85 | 4.49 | 4.74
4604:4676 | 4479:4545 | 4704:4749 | 0.08 mag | 4.61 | 4.09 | 4.3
